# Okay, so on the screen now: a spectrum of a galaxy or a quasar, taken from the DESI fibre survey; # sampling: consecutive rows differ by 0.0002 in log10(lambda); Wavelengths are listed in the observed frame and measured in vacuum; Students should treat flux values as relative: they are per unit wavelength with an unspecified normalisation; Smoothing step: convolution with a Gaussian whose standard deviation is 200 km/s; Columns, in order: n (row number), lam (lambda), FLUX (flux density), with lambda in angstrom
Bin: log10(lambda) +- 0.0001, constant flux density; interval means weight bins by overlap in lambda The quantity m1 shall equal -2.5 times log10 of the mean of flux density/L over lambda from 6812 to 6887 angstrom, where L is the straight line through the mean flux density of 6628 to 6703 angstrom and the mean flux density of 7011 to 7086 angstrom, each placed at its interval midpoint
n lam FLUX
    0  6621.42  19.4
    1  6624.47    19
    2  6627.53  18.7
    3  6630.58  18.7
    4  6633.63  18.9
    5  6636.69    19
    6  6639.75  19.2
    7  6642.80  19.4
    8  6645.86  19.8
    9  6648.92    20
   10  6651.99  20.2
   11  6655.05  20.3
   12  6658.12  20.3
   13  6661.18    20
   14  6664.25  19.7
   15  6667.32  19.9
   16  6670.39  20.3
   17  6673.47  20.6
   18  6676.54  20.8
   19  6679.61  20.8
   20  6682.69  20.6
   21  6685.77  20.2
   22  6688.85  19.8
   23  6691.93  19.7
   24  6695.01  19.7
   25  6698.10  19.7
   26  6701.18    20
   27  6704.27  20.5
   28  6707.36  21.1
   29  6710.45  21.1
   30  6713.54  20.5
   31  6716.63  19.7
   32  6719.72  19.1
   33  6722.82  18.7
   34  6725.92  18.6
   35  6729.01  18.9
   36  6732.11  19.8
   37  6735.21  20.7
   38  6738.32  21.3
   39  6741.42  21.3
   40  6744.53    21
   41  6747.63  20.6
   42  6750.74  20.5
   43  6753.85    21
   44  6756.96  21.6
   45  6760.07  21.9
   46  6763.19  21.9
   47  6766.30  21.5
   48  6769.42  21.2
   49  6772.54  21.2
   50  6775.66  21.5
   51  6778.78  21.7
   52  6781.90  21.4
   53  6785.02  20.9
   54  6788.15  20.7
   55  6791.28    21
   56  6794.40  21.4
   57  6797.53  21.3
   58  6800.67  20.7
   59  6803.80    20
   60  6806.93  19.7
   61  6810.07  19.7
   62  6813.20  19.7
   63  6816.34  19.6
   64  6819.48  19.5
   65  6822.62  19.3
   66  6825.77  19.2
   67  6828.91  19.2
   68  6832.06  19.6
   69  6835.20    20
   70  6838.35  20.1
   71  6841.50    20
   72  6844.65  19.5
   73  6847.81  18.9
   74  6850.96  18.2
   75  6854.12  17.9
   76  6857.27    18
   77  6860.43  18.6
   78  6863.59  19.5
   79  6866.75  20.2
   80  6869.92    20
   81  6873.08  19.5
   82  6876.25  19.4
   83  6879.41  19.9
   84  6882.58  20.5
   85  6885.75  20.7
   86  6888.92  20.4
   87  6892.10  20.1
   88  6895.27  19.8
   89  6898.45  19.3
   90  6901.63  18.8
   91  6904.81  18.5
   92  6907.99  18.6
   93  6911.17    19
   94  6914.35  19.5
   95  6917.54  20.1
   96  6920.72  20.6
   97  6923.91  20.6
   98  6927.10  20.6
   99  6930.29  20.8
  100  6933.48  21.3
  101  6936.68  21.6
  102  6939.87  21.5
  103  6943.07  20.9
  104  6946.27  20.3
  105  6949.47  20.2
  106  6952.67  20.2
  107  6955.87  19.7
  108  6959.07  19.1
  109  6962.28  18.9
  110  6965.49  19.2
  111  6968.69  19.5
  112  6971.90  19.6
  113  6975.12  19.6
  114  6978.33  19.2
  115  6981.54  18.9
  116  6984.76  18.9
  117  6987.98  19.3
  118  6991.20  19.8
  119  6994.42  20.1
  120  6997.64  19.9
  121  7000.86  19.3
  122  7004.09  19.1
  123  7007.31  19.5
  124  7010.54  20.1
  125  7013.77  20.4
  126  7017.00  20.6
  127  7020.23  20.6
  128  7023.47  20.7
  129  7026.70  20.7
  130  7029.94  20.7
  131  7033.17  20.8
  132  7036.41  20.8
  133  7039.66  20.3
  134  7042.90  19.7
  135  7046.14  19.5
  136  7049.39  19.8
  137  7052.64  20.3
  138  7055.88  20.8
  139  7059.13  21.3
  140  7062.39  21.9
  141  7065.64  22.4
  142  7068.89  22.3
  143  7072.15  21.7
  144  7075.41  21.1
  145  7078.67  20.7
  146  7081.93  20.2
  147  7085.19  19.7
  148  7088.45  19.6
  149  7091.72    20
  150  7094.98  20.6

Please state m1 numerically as 0.046 mag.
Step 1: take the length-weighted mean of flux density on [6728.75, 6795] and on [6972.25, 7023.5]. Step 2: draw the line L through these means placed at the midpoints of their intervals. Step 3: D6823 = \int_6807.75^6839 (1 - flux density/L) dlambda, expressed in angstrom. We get 1.7 angstrom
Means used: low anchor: 21.1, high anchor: 19.7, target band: 19.6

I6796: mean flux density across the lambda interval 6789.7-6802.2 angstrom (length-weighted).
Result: 21.1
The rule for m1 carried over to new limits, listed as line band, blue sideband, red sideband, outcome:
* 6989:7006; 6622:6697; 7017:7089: 0.05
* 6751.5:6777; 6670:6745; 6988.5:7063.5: -0.07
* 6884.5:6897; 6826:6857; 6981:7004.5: -0.05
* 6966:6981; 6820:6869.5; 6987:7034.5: 0.03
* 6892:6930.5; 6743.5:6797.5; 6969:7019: 0.03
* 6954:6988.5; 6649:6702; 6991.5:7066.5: 0.06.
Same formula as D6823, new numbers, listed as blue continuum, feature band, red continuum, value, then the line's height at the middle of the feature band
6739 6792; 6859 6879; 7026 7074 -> 1.5 angstrom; 21.1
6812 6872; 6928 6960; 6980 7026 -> -1.6 angstrom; 19.6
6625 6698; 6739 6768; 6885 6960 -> -1.9 angstrom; 19.9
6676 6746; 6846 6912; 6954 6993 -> 1.0 angstrom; 19.6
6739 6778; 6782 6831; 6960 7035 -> 1.9 angstrom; 21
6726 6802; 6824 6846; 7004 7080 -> 1.3 angstrom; 20.9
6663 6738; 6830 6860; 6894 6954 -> 1.5 angstrom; 20.1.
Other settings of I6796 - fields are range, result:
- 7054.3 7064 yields 21.3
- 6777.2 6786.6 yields 21.3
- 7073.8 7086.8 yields 20.4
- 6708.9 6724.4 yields 19.8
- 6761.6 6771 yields 21.5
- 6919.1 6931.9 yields 20.7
